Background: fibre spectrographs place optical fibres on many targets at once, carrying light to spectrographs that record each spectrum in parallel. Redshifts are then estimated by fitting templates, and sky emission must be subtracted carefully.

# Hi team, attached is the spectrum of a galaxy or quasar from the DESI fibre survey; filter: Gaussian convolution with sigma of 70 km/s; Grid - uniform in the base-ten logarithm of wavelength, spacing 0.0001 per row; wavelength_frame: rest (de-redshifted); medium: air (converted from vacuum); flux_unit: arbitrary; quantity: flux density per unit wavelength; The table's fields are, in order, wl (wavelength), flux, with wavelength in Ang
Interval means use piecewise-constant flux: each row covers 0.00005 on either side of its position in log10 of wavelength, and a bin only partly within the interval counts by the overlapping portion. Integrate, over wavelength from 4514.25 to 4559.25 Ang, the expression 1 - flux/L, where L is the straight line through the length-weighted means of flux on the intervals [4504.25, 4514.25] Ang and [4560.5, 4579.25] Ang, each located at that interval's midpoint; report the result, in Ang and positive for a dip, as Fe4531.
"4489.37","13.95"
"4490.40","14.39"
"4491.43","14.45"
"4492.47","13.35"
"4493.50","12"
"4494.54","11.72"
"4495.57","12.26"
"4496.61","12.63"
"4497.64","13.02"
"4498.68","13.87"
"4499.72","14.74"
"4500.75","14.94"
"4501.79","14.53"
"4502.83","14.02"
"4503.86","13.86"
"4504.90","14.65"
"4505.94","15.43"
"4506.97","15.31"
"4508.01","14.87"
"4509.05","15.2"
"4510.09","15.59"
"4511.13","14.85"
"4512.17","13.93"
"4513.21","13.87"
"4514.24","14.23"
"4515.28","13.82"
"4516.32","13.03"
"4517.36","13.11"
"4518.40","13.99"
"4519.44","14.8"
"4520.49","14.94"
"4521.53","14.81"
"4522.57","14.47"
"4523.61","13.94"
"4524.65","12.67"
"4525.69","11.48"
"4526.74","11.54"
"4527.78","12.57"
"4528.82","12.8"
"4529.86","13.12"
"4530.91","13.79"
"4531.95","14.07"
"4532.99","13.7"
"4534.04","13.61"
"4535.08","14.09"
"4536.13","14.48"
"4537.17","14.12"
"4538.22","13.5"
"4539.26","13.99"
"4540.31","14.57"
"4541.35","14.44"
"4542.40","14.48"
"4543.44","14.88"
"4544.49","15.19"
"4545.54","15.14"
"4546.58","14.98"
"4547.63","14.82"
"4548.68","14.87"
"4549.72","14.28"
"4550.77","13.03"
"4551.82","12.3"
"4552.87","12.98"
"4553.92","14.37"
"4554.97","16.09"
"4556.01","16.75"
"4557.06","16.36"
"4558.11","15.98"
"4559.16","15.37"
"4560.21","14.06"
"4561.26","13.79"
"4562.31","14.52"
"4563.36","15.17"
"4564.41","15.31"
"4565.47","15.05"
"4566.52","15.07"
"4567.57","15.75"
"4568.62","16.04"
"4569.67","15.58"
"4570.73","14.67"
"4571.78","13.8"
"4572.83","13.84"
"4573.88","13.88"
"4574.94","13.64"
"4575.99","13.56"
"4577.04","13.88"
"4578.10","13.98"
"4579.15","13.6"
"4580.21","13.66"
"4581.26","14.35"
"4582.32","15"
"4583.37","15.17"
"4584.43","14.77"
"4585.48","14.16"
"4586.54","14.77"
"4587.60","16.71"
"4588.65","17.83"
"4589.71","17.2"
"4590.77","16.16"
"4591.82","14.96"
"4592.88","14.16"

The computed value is 1.7 Ang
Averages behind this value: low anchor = 14.8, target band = 14.1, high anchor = 14.5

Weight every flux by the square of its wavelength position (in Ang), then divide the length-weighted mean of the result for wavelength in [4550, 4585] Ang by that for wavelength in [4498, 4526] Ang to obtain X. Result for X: 1.0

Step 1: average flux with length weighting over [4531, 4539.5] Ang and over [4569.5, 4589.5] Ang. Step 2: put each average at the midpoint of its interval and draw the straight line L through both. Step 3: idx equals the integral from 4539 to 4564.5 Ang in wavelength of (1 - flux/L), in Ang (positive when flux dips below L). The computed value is -0.9 Ang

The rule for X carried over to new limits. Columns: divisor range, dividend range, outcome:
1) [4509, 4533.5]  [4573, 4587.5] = 1.06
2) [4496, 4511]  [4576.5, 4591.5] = 1.08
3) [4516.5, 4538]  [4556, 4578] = 1.11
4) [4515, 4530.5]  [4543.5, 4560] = 1.12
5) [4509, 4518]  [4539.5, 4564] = 1.06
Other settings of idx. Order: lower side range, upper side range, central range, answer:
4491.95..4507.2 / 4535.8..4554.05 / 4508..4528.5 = 0.1 Ang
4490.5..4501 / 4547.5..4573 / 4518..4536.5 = 0.6 Ang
